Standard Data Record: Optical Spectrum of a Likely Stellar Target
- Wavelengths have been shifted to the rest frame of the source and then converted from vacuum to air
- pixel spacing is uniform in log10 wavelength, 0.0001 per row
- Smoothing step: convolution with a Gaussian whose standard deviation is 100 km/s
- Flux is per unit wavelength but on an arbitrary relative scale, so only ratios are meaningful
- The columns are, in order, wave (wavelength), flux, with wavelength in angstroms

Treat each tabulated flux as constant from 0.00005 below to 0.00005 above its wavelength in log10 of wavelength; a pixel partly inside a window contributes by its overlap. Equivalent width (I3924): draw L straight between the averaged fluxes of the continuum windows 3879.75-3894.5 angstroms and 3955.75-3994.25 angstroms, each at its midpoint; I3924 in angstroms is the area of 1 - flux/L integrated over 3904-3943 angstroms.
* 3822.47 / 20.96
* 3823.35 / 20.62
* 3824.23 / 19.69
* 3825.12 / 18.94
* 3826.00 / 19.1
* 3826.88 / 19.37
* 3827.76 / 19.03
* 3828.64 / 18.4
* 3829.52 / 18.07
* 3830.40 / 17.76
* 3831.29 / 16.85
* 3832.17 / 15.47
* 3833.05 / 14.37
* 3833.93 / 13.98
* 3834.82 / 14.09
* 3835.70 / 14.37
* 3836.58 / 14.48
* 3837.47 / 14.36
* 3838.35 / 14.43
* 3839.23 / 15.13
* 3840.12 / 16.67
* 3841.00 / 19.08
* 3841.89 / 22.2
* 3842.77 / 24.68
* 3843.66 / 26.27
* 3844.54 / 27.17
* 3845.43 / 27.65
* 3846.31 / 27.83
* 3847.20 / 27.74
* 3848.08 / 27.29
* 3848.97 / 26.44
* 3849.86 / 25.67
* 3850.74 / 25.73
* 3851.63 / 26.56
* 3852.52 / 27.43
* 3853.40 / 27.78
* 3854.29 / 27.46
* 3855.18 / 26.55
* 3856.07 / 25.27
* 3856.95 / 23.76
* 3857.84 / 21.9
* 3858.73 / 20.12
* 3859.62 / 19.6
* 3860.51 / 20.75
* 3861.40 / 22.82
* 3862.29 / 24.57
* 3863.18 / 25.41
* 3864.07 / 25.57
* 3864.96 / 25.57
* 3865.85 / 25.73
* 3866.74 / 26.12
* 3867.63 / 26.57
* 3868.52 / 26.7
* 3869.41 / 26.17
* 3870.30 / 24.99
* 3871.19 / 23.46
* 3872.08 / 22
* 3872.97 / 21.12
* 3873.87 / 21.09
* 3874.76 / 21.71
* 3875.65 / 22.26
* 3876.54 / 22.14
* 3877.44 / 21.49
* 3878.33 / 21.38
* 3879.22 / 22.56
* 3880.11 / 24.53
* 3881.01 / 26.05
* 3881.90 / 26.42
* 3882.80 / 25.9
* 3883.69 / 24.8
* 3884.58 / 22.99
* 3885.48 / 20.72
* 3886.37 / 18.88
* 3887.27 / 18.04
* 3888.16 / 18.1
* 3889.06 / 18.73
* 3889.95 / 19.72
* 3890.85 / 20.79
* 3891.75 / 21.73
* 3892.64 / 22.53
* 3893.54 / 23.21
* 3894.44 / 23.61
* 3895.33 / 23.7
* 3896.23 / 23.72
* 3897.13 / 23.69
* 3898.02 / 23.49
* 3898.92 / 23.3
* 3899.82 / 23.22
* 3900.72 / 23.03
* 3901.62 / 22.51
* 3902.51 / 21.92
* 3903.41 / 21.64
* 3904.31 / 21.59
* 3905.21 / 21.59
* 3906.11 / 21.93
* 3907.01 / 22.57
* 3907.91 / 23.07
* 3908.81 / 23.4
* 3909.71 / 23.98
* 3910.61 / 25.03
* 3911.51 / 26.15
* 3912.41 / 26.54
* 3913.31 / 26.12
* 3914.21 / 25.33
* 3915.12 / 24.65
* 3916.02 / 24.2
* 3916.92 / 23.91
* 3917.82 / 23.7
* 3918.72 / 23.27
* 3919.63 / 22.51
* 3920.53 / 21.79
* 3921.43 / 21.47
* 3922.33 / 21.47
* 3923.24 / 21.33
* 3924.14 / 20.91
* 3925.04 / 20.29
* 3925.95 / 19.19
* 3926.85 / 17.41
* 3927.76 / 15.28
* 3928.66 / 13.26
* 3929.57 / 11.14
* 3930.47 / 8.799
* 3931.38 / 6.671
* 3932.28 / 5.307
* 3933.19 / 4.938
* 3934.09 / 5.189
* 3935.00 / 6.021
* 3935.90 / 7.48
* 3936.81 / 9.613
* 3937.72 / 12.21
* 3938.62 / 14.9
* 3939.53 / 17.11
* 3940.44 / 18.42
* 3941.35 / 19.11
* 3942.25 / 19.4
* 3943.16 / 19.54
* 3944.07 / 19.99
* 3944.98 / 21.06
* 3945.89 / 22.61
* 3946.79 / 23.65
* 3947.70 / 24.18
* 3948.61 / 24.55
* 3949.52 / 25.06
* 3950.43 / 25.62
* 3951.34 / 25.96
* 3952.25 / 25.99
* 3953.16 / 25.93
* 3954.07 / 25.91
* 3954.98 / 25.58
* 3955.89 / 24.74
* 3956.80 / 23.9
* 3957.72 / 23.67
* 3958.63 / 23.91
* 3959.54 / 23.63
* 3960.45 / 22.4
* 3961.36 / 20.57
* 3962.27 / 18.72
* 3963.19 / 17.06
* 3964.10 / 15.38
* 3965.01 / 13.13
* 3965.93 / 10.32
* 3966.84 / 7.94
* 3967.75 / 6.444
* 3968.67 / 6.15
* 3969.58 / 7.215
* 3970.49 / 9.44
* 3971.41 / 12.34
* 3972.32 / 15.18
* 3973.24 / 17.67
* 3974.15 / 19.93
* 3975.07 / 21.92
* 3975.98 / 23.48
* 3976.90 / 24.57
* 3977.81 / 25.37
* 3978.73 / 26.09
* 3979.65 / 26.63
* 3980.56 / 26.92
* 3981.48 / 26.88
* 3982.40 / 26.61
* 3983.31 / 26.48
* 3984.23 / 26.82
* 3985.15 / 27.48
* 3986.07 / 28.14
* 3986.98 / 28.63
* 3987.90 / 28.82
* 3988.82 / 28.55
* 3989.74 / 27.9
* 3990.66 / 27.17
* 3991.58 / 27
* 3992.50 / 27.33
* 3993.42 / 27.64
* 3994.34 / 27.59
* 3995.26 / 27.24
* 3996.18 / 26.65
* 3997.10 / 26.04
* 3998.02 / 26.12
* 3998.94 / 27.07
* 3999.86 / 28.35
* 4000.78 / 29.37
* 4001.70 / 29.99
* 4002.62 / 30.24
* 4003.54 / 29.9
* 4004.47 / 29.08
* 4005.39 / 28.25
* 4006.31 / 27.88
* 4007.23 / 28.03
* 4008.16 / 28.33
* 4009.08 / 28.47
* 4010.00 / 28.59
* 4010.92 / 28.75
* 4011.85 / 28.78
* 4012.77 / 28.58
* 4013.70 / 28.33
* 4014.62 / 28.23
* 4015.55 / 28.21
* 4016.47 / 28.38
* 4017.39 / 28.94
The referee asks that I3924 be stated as 6.3 angstroms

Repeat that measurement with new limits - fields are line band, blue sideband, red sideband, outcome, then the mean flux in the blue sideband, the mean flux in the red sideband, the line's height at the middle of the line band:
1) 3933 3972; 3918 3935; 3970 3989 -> 3.3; 15.4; 23.6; 19.4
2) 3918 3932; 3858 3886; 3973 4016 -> 4.2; 23.6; 27.2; 25.1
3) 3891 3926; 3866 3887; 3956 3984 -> -1.7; 23.5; 19.1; 22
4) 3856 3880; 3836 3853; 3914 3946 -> -2.4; 22.9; 16.8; 21.3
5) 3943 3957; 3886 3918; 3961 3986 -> -2.7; 22.8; 18.9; 20.2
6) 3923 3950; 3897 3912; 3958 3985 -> 6.8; 23.1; 19.1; 21.2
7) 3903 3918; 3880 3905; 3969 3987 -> -1.0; 22.4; 22.1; 22.4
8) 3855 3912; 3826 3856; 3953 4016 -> -2.5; 21.3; 24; 22.1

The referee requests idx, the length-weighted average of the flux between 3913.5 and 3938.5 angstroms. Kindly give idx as 16.3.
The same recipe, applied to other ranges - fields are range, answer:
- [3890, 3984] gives 20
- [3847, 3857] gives 26.6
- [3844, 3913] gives 23.7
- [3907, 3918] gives 24.6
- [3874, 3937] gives 20.4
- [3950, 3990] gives 21.5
